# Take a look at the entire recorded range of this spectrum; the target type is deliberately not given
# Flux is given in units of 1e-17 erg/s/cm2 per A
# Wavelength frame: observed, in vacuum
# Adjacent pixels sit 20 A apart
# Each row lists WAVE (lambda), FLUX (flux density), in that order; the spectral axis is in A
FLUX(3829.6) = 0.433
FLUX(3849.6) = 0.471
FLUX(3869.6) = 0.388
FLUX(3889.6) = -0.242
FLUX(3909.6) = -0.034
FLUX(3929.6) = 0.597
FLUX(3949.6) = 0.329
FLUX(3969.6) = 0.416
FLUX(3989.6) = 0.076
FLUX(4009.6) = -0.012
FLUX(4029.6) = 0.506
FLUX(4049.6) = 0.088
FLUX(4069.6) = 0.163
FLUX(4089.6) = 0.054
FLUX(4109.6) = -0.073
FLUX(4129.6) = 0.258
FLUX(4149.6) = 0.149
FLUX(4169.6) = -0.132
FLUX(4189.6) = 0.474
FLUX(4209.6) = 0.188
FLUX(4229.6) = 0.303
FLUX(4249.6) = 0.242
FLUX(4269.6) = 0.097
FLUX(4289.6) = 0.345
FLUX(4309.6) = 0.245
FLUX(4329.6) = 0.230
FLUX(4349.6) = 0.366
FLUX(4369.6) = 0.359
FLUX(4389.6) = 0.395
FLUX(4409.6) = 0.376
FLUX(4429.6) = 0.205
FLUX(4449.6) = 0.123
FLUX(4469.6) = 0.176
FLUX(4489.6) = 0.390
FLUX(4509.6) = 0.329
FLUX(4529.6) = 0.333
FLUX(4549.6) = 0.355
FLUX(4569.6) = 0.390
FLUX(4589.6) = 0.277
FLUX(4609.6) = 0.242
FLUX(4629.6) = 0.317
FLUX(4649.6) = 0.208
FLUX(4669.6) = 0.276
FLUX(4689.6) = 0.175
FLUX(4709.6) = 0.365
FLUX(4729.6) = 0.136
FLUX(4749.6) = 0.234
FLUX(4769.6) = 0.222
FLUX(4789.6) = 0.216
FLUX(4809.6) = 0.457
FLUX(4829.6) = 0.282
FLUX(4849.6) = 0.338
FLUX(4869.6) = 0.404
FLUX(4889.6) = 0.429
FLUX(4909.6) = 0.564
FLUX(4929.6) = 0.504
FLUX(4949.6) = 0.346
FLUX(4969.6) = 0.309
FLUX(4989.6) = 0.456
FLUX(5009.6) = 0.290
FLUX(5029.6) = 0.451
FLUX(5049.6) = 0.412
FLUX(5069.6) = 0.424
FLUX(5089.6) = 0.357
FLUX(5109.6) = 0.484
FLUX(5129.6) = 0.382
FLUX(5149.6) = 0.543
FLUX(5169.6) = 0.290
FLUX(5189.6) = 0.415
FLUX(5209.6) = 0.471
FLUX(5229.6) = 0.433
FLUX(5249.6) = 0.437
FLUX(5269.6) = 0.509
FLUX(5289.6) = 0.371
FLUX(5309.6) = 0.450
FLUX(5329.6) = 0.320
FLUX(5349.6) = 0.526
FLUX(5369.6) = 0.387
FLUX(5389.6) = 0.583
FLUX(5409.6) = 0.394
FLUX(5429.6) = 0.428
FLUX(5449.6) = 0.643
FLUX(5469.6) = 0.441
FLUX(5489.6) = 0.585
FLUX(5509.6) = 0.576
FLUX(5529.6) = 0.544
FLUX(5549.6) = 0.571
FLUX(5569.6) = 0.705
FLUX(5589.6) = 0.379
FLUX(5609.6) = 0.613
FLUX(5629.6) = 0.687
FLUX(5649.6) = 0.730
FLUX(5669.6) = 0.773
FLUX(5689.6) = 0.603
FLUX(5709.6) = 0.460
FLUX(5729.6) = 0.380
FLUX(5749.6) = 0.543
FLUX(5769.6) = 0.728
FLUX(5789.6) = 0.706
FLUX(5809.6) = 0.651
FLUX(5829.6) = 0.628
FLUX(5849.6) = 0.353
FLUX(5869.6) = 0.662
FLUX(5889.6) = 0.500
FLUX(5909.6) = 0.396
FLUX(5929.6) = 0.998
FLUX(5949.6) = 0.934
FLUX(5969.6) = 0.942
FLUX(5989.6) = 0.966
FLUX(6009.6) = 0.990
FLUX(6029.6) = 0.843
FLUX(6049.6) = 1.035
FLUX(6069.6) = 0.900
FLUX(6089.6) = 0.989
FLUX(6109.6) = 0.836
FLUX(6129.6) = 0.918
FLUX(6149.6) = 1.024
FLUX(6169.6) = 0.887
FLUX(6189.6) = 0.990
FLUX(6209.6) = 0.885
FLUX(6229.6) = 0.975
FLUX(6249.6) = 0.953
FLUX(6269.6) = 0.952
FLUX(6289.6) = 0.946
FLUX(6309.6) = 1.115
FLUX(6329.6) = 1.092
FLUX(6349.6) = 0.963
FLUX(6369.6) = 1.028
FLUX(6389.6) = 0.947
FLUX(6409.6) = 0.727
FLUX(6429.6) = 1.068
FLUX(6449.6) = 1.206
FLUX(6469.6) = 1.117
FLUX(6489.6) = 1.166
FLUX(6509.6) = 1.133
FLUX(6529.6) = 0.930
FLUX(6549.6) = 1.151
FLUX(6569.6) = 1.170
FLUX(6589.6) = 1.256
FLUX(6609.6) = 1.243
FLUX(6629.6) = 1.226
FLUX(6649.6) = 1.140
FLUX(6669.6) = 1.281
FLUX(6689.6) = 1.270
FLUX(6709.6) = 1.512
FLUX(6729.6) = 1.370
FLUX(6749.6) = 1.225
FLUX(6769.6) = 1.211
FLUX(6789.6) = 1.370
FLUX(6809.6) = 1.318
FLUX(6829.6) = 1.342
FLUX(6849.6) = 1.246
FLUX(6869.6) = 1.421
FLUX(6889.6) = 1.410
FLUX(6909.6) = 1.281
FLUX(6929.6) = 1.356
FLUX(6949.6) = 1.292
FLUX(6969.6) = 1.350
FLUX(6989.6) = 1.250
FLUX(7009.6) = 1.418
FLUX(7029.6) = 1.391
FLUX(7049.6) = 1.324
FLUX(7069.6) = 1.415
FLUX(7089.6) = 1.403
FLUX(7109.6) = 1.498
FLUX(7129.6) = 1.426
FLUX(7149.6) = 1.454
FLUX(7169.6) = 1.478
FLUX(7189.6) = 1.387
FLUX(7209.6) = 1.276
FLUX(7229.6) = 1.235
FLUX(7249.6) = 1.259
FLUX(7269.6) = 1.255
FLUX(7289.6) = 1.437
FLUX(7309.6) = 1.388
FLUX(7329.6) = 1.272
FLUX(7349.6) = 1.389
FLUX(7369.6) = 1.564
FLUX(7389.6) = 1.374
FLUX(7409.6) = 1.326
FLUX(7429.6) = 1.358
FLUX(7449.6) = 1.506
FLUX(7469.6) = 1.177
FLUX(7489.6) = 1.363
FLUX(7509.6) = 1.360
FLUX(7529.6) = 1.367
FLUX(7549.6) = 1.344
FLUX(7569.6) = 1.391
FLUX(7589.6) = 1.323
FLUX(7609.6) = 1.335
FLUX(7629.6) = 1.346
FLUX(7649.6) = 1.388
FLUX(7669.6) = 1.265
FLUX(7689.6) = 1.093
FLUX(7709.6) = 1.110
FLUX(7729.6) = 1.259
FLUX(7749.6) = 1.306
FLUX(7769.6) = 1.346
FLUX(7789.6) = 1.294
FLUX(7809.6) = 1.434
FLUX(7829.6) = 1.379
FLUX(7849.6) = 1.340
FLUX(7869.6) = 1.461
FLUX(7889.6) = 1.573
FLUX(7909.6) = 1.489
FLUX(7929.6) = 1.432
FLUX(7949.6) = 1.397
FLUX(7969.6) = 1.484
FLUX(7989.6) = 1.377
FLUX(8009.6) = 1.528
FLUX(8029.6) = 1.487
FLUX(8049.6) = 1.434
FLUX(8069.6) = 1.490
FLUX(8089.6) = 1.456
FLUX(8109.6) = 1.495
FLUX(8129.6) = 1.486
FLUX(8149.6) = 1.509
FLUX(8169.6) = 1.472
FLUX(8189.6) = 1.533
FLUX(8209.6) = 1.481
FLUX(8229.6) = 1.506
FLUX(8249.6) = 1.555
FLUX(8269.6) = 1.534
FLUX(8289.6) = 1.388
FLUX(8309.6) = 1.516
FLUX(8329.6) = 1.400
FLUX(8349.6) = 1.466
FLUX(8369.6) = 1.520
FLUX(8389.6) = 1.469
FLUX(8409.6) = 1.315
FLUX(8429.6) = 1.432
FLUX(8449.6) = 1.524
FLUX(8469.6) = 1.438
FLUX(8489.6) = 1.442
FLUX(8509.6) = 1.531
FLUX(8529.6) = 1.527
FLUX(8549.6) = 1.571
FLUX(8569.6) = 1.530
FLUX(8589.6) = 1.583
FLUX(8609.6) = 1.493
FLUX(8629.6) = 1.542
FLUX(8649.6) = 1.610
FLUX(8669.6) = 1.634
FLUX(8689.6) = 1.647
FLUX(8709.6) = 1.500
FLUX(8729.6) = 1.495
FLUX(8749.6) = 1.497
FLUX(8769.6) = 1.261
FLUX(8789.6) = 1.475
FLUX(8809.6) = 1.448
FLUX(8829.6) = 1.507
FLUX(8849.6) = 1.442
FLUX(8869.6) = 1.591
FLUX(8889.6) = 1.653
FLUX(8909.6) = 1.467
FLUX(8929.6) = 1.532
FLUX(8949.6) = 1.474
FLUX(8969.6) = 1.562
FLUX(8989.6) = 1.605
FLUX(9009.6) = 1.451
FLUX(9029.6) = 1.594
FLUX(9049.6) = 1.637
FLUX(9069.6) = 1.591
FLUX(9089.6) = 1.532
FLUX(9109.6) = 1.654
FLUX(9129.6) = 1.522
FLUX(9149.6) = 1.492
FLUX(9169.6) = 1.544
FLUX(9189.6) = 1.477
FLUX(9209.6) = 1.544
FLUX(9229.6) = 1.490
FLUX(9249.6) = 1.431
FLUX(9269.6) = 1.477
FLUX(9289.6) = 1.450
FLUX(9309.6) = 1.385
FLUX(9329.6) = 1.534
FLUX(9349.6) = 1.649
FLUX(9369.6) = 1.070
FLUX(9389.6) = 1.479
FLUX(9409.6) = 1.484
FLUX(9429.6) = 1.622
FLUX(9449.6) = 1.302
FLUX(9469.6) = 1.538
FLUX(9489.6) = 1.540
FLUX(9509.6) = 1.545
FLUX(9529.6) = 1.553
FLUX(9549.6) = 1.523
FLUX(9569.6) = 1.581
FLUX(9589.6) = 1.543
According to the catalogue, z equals 0.488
